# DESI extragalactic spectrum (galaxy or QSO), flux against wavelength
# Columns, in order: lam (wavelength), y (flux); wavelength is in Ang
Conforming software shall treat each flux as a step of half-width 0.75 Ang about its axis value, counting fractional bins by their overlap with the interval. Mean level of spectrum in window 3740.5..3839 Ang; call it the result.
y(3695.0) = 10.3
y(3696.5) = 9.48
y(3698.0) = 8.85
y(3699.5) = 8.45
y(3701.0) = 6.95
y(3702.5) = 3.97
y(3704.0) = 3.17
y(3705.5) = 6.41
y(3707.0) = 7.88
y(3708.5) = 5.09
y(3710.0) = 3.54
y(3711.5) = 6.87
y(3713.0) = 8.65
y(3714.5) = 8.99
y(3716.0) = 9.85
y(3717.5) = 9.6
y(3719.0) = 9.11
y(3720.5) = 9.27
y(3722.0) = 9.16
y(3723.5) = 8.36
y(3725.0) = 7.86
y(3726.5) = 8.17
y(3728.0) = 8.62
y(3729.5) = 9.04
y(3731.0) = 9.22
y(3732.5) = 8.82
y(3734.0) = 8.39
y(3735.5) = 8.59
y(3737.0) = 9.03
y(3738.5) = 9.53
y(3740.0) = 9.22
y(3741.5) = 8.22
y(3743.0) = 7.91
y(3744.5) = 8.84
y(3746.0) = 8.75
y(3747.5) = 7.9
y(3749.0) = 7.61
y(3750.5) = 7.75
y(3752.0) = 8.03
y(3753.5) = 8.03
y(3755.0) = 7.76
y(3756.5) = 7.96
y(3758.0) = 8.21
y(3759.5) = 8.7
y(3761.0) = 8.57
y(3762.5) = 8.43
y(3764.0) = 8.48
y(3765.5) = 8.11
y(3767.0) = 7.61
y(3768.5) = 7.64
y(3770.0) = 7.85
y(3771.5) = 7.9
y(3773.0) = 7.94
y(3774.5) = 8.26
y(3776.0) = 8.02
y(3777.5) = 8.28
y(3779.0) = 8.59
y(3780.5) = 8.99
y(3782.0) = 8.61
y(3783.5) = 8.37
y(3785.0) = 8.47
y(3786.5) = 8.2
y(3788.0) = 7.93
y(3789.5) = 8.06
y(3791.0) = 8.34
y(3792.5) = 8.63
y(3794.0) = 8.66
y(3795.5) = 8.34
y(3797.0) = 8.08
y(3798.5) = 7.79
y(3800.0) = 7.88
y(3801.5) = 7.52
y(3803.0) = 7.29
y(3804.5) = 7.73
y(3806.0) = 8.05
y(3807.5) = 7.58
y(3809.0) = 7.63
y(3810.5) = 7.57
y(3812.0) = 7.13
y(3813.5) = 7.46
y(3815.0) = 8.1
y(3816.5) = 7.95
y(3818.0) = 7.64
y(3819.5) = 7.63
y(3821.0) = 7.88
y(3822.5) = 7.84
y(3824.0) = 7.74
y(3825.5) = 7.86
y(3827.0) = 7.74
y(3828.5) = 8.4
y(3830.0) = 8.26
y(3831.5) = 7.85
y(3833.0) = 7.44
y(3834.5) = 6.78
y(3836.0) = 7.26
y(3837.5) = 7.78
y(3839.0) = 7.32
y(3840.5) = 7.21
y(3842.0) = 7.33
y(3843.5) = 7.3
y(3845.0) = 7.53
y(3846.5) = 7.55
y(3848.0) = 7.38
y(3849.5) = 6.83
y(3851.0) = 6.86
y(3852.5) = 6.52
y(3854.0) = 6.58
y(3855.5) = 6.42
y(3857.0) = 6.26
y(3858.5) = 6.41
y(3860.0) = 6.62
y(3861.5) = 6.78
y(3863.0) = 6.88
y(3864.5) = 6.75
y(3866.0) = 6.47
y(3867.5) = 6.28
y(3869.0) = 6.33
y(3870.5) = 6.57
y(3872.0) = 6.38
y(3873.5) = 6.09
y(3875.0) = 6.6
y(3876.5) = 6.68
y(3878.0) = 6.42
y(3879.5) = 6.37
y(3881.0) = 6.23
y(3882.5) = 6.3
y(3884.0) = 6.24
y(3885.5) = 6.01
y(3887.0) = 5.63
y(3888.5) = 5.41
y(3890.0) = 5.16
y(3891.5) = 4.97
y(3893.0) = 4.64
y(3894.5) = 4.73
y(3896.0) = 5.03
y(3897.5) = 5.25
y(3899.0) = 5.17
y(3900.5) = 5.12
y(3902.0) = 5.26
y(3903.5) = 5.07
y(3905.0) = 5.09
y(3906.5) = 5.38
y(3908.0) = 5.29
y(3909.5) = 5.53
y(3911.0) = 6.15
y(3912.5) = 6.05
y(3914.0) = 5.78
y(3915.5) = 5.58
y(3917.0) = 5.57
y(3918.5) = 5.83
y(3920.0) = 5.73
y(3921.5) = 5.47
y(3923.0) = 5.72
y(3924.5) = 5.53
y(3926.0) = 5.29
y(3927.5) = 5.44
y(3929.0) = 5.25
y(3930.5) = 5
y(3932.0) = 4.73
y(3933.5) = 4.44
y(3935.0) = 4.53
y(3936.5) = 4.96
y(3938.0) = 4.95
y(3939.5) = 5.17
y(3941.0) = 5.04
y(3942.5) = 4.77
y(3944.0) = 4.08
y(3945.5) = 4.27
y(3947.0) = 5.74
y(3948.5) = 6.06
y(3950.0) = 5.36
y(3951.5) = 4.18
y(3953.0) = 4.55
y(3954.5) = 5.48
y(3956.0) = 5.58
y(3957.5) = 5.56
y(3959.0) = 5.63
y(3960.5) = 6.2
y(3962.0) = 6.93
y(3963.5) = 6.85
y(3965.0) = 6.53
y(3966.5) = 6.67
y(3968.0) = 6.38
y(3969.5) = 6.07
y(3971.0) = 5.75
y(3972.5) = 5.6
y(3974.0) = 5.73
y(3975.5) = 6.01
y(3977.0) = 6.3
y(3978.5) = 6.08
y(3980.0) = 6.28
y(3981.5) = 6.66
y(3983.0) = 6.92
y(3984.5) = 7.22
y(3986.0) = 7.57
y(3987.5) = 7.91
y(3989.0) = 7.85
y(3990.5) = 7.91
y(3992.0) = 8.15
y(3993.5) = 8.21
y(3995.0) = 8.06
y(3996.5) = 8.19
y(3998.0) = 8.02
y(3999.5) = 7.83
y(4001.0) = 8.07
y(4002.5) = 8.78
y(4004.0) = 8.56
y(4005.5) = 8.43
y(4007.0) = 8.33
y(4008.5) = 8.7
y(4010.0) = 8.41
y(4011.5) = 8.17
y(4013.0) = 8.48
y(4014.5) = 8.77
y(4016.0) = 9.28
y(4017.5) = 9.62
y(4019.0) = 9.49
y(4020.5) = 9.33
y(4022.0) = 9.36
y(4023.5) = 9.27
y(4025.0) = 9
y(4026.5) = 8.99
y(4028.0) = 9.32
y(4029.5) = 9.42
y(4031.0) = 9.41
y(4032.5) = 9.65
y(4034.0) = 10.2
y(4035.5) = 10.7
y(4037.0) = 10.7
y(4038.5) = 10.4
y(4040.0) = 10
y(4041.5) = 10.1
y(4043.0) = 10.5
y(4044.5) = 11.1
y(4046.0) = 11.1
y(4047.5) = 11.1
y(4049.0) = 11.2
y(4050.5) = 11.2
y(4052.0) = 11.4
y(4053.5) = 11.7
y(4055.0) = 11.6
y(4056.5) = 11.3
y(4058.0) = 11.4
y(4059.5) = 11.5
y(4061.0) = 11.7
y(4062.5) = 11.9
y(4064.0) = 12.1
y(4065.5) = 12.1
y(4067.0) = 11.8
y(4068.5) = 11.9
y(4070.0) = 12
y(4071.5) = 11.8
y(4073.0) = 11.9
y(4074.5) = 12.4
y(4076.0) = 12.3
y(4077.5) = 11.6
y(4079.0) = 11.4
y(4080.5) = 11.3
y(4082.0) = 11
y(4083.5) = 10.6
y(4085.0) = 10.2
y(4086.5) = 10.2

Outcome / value 8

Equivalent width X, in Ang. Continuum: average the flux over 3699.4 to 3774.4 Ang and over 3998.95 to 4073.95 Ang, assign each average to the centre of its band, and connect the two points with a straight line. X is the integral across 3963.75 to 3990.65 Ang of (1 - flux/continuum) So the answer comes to 8.7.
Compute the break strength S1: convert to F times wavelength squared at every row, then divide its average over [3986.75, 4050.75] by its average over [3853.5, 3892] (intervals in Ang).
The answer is 1.6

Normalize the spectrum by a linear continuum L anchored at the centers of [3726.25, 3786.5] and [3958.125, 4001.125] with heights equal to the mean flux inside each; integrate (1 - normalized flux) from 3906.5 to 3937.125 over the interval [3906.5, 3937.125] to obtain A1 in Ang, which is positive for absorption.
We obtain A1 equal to 8.0 Ang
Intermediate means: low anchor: 8.36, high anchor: 6.93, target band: 5.39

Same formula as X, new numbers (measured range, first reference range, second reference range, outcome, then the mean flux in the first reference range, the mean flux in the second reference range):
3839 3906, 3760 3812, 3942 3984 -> 7.5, 8.09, 5.81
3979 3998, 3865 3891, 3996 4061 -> 2.7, 6.18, 9.75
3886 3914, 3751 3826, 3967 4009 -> 8.6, 8.03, 7.33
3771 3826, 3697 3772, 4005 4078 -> 3.4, 8.02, 10.5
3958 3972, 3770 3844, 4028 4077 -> 5.2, 7.89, 11.1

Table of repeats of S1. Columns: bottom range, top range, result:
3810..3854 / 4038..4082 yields 1.71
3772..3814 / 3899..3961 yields 0.70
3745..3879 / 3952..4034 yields 1.10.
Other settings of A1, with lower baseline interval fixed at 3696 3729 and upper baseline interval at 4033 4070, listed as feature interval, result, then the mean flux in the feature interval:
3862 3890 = 9.2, 6.29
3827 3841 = 2.1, 7.6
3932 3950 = 9.2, 4.92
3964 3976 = 4.9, 6.11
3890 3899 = 4.3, 4.96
